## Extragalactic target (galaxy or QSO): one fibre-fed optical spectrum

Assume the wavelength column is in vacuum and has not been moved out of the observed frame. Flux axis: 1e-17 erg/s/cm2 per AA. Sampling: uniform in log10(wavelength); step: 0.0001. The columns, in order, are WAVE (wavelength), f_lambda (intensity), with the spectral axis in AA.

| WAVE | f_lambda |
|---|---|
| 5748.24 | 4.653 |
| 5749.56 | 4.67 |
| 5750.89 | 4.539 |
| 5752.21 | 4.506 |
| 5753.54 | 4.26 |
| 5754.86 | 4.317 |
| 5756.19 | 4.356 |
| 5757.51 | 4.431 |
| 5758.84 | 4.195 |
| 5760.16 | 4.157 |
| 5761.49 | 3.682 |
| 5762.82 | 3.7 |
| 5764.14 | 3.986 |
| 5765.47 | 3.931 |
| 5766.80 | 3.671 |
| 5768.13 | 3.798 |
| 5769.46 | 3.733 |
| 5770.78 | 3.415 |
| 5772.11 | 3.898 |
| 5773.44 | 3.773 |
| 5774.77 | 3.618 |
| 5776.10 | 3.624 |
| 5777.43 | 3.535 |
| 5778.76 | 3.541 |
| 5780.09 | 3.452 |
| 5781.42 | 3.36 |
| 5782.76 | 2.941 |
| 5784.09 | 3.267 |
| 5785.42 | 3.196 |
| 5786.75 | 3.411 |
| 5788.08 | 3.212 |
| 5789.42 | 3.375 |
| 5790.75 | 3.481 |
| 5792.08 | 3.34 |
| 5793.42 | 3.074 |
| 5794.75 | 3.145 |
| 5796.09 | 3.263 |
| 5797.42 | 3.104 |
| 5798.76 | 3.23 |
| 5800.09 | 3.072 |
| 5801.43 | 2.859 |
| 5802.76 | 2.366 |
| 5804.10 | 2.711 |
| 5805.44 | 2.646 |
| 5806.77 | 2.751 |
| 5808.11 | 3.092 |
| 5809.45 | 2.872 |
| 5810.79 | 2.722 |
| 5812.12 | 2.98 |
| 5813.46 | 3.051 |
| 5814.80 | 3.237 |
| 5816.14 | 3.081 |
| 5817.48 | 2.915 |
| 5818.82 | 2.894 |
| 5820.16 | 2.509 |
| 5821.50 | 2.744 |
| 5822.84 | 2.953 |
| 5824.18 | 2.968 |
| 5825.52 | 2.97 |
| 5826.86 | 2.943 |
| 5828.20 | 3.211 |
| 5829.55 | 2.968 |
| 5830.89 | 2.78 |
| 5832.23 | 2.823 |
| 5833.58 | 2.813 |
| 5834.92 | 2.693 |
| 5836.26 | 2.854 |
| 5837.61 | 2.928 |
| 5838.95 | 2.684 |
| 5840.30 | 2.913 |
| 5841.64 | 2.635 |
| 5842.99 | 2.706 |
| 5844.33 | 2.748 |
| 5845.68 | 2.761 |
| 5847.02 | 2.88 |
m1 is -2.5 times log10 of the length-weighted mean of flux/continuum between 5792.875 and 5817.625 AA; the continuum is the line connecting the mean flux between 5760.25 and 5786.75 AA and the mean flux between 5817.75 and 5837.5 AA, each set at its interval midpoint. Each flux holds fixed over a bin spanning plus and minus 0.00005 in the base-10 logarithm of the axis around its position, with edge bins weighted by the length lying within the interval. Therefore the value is 0.07 mag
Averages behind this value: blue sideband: 3.59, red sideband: 2.87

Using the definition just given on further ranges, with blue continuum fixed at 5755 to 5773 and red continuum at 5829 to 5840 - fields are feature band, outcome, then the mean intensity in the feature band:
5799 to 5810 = 0.171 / 2.81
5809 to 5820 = 0.065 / 2.95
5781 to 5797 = 0.091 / 3.25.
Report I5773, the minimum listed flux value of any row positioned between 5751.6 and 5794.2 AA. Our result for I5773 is 2.941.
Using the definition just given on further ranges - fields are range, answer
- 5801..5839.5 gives 2.366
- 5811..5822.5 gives 2.509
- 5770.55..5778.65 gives 3.415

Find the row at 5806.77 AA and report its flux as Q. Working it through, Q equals 2.751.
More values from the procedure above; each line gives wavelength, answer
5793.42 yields 3.074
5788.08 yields 3.212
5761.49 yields 3.682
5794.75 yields 3.145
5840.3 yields 2.913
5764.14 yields 3.986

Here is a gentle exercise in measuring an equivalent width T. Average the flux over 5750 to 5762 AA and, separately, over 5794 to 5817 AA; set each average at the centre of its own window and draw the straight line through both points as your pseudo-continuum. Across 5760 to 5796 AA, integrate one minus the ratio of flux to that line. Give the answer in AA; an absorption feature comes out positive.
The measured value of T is 1.69 AA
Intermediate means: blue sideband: 4.29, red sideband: 2.95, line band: 3.52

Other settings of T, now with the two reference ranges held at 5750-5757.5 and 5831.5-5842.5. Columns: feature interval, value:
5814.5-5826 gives 0.77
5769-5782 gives 1.27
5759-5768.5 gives 0.78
